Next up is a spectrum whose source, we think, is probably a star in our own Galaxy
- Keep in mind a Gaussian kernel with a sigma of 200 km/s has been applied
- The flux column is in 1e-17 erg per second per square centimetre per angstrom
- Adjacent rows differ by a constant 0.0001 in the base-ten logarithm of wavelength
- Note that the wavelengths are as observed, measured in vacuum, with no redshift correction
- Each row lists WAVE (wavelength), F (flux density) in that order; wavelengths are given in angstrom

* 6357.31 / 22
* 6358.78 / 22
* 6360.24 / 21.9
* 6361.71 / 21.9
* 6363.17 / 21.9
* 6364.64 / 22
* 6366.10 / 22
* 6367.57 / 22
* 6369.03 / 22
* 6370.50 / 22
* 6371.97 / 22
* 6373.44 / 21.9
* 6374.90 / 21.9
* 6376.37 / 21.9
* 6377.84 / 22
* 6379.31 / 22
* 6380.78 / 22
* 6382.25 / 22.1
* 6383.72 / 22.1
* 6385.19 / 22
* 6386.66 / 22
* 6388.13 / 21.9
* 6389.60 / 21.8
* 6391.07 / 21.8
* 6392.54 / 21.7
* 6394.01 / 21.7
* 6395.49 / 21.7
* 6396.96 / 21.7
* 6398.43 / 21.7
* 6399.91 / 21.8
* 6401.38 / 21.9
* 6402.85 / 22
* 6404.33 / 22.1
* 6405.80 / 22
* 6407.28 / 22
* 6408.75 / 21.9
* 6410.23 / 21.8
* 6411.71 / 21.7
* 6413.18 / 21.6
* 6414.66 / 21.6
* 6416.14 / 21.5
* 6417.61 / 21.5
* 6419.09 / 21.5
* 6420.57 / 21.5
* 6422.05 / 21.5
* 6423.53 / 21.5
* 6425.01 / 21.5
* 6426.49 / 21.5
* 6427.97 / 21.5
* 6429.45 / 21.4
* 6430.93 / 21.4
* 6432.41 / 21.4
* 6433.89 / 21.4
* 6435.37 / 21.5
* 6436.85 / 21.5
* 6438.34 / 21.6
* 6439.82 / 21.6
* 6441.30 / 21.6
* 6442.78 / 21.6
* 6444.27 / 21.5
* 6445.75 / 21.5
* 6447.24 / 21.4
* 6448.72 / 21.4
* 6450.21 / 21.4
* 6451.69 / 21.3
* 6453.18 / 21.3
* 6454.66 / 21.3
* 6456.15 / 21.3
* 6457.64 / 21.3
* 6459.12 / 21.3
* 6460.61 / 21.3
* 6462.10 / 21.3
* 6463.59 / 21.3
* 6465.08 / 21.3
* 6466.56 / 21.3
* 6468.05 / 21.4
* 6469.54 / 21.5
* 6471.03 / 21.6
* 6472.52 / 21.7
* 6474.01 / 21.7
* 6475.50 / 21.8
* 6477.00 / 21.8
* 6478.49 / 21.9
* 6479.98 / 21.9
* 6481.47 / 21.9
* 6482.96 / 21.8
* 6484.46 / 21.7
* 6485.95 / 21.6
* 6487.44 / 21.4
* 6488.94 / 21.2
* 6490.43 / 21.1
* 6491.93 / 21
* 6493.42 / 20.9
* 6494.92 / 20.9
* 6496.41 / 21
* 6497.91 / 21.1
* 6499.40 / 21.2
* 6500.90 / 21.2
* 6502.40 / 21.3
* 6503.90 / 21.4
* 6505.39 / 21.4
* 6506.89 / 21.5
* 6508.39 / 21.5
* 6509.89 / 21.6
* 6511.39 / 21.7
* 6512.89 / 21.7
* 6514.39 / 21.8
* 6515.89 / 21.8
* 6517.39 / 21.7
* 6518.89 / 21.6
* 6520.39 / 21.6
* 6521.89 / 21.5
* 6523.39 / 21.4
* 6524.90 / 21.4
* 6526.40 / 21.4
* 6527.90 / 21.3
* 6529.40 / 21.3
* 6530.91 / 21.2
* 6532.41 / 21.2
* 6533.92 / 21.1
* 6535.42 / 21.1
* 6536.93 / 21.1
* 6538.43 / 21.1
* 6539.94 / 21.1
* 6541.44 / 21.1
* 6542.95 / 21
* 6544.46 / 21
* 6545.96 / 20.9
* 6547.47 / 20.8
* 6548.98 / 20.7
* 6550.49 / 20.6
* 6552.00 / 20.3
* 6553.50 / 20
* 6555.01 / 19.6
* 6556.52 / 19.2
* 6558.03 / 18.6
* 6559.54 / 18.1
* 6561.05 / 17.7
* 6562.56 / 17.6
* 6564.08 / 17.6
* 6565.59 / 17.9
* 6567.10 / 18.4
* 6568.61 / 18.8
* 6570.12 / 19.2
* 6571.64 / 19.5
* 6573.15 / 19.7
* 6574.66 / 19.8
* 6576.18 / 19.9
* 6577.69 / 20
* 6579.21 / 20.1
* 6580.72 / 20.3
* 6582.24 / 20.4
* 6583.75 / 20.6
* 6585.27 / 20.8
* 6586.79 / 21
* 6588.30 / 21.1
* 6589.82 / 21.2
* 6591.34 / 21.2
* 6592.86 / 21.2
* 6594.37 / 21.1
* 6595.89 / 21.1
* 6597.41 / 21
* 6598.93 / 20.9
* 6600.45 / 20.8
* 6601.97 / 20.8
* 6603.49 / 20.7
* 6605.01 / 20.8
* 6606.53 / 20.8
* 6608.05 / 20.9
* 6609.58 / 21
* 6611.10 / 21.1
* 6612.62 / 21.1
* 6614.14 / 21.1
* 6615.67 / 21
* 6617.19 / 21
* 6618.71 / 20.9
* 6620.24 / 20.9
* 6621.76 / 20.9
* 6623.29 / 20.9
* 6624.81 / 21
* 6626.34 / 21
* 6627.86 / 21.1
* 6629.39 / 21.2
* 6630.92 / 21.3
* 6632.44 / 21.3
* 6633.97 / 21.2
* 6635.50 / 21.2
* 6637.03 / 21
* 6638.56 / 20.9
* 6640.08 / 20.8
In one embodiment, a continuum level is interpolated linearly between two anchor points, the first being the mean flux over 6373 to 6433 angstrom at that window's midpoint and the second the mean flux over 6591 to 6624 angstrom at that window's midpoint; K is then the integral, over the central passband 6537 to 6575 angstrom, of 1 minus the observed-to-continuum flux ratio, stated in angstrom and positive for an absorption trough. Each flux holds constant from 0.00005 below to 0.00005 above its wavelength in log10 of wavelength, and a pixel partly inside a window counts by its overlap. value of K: 2.7 angstrom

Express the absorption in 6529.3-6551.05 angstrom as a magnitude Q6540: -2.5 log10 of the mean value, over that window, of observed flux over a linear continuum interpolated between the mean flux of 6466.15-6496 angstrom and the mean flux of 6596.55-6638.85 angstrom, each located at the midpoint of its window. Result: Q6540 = 0.01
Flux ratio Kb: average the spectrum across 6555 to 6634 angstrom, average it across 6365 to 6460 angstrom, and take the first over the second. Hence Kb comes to 0.94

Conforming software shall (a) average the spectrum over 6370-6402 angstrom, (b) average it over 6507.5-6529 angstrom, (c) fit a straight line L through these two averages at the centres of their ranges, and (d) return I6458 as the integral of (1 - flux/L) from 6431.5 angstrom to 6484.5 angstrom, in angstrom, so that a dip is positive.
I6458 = 0.5 angstrom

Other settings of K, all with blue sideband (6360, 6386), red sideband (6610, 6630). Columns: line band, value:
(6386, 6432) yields 0.29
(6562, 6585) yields 1.99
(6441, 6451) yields 0.10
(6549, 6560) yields 0.86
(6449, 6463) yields 0.22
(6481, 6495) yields 0.11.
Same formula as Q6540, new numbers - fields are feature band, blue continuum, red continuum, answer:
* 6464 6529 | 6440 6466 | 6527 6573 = -0.04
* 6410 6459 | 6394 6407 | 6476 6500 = 0.01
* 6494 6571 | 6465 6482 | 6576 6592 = 0.03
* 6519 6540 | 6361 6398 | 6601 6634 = 0.00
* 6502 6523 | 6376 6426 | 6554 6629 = -0.04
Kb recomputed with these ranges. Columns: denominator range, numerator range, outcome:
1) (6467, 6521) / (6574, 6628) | 0.97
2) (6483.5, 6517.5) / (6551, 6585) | 0.90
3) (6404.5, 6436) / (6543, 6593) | 0.92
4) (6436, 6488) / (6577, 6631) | 0.97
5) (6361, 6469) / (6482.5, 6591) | 0.95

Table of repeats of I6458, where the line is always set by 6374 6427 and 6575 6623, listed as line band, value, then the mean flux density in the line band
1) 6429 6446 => 0.1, 21.5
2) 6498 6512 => -0.1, 21.4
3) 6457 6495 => -0.1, 21.5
